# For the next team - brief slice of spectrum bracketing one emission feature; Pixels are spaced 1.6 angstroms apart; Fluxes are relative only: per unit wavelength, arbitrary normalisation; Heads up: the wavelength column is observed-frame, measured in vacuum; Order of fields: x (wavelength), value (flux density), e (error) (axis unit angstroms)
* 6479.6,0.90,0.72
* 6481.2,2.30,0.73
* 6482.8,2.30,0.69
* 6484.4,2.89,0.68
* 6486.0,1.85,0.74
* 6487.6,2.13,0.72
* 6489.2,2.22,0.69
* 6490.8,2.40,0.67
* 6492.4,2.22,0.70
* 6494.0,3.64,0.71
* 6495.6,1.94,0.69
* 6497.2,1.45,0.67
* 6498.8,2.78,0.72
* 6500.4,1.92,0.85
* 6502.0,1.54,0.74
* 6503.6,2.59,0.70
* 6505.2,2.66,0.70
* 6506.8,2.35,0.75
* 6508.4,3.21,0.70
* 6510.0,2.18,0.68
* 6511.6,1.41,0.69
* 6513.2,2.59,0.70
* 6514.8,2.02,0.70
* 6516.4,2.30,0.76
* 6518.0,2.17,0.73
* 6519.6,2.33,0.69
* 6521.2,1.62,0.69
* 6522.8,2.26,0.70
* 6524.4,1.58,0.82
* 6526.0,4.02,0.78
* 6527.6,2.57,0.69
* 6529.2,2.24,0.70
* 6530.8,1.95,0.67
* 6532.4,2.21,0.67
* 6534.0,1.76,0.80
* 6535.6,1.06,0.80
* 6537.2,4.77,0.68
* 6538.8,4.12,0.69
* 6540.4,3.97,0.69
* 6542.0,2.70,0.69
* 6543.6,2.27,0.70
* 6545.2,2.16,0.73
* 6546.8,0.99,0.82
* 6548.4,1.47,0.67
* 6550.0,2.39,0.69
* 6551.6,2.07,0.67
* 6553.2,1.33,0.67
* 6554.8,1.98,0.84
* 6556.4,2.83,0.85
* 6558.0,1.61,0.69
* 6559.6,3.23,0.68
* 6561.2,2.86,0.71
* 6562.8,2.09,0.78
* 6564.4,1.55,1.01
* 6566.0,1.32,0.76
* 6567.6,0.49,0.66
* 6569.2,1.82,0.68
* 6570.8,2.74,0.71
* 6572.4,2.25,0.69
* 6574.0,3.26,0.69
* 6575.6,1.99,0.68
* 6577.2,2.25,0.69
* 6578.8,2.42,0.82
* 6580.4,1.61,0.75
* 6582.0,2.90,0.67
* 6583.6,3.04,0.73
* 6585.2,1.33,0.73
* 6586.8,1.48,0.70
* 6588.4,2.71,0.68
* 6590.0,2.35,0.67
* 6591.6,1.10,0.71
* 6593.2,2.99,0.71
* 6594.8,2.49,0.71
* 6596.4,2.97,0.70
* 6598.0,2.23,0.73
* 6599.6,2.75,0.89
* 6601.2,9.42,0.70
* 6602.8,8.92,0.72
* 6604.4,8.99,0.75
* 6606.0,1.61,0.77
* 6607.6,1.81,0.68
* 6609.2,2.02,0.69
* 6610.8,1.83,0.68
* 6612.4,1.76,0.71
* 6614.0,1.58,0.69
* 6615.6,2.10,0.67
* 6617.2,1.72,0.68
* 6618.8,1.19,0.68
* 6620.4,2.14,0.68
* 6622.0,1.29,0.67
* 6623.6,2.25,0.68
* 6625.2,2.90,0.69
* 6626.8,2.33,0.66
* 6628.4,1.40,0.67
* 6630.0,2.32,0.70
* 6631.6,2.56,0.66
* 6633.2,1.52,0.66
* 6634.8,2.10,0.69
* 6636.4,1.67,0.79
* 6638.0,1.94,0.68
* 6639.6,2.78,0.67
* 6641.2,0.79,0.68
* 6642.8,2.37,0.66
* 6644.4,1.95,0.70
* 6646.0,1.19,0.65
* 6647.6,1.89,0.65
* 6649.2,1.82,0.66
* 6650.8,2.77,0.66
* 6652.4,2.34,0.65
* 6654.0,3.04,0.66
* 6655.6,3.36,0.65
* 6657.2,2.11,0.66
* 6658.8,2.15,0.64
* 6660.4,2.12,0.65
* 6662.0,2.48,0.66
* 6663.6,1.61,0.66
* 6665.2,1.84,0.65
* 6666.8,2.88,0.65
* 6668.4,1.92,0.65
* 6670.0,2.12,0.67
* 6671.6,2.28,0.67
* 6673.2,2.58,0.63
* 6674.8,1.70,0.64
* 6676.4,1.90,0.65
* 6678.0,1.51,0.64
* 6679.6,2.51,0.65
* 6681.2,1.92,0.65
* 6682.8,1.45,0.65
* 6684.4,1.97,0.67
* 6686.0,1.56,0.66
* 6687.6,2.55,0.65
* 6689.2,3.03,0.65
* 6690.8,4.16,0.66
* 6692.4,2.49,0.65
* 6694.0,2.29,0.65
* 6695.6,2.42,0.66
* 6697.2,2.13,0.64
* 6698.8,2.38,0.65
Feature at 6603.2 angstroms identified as [O III]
